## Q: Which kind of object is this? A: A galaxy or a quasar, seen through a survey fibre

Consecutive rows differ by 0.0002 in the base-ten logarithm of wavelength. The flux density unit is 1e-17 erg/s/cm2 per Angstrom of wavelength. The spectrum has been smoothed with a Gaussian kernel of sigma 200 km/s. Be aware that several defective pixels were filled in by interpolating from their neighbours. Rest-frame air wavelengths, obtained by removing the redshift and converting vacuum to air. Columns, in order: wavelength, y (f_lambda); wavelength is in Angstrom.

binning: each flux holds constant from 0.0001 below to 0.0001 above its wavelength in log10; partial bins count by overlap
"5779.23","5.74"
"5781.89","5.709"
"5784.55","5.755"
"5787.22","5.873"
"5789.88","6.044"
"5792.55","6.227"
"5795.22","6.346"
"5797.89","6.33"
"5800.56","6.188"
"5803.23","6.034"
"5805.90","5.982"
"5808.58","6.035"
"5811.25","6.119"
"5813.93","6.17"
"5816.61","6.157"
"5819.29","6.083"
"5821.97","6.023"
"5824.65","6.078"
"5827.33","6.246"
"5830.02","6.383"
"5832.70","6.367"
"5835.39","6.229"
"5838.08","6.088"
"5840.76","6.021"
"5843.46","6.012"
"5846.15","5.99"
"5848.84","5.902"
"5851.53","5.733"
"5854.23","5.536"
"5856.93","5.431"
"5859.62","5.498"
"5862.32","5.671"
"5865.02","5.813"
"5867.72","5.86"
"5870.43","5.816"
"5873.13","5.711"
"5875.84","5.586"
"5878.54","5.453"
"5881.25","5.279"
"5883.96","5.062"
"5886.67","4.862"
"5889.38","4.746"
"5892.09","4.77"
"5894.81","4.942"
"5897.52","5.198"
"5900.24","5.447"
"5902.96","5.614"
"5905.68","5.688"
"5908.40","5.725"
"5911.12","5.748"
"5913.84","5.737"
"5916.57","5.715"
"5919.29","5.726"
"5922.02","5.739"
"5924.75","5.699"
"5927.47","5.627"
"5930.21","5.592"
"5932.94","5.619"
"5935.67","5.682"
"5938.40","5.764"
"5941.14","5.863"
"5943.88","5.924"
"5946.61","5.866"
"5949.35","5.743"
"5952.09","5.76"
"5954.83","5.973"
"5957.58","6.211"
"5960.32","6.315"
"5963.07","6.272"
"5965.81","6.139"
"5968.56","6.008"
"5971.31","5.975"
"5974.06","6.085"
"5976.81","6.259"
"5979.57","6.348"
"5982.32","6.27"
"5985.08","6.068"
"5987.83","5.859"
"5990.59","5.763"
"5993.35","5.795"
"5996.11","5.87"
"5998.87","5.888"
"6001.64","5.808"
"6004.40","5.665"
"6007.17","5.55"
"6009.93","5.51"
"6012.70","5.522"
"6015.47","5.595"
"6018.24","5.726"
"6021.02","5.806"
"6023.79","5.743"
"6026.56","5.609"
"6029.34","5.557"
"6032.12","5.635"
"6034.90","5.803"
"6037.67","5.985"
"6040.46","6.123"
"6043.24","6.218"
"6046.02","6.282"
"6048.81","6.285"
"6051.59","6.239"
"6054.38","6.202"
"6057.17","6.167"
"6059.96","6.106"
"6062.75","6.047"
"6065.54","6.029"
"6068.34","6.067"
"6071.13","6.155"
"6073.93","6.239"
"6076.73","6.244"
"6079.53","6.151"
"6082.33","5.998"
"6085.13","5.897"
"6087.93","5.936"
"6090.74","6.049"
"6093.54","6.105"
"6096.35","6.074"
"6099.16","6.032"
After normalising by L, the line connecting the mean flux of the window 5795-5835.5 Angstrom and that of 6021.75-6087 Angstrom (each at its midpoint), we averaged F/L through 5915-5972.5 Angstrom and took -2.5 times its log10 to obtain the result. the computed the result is 0.04 mag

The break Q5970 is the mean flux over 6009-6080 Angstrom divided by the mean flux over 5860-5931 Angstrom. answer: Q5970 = 1.1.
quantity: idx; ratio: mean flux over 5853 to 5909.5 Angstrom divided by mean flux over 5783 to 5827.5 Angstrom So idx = 0.9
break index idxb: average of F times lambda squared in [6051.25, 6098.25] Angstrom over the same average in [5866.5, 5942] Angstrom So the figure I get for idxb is 1.17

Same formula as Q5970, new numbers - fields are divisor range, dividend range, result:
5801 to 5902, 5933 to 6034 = 1.02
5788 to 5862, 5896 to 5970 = 0.96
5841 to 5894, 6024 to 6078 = 1.10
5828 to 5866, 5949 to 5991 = 1.03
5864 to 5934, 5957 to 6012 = 1.09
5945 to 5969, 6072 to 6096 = 1.01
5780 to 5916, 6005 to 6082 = 1.03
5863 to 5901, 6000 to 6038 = 1.06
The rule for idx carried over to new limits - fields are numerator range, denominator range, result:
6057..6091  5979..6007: 1.03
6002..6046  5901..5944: 1.01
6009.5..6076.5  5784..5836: 0.97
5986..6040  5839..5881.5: 1.00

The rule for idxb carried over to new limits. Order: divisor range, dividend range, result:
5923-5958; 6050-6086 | 1.10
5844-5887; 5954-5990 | 1.13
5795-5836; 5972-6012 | 1.02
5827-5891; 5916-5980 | 1.07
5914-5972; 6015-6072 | 1.05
